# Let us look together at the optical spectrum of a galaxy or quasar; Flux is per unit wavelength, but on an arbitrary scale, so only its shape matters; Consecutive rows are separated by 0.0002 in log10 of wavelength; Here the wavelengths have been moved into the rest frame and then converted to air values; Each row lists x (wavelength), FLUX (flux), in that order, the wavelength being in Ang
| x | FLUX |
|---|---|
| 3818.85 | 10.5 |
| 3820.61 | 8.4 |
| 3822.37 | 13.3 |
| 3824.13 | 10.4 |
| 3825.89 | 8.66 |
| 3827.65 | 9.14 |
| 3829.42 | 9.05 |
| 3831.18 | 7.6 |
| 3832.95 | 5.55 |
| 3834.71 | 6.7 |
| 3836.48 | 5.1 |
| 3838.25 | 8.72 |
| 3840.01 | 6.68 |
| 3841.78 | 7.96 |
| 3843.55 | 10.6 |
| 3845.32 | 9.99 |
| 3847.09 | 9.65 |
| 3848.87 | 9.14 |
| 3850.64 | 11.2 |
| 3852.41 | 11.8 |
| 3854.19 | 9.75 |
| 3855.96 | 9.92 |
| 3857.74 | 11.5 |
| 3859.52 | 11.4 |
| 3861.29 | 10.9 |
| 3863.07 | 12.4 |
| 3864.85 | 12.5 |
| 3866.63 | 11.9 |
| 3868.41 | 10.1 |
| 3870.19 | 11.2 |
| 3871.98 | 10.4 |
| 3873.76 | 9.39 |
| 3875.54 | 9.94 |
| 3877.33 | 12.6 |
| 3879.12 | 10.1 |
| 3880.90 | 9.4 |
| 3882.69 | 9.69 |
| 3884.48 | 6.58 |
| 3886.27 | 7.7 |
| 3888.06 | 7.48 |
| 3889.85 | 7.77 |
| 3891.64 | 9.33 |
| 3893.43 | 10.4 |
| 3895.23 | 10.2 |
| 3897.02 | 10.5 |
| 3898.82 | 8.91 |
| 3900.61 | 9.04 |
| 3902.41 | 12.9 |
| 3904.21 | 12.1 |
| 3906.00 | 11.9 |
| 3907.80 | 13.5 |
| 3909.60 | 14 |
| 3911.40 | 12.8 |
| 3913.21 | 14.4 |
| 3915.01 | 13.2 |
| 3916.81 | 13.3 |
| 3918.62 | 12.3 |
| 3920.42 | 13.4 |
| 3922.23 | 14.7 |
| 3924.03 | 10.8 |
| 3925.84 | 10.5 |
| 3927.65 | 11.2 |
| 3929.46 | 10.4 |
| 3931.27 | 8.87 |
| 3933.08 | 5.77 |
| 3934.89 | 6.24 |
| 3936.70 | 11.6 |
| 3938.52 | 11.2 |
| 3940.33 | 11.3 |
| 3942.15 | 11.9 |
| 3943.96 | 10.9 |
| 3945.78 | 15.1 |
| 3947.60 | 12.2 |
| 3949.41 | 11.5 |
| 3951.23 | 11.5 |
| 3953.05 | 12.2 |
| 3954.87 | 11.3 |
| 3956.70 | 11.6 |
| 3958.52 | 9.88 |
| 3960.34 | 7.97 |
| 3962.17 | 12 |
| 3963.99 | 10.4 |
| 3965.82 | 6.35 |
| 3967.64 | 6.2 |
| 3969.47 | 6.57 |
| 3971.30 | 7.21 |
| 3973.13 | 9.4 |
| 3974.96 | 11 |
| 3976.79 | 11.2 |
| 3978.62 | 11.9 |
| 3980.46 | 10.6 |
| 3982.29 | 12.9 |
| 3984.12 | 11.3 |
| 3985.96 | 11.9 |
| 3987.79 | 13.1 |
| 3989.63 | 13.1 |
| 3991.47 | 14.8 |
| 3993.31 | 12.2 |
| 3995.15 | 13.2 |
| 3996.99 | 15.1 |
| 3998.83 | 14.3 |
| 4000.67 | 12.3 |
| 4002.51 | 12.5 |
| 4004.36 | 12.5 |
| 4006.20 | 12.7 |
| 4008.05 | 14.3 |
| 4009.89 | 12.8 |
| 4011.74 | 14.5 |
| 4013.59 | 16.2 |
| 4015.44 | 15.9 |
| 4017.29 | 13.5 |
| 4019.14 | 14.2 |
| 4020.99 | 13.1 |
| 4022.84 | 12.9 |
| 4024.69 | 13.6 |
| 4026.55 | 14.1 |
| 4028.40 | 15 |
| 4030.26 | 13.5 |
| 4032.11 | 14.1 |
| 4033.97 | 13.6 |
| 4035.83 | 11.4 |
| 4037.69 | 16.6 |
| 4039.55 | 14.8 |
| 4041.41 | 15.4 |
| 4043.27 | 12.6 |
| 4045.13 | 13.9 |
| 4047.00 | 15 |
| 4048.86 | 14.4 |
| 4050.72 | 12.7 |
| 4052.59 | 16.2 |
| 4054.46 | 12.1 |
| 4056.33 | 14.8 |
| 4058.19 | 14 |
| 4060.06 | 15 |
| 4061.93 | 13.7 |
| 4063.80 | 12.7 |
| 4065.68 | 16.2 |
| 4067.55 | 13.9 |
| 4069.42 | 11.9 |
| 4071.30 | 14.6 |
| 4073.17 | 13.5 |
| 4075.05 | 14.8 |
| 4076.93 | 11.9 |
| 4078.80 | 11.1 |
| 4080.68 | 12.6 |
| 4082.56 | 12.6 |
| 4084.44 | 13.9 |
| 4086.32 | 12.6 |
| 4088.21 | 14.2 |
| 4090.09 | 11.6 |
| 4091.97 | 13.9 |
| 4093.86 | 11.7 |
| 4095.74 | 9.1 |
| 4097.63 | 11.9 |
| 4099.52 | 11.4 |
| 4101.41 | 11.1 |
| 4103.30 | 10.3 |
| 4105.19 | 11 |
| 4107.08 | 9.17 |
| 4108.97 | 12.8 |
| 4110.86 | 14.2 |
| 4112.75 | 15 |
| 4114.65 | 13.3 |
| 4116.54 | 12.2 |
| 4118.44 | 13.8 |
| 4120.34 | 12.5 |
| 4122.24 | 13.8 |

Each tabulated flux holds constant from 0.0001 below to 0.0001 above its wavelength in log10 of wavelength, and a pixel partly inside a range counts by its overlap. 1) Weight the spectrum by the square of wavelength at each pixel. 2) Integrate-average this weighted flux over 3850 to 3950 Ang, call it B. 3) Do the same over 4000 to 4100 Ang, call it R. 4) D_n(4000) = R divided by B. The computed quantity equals 1.33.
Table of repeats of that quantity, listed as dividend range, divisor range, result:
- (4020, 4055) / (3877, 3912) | 1.46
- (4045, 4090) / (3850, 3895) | 1.47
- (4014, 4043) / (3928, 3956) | 1.36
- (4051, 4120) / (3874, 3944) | 1.31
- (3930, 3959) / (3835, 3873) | 1.12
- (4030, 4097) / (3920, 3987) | 1.35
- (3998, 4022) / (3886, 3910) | 1.40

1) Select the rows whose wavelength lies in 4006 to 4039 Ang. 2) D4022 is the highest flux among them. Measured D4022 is 16.6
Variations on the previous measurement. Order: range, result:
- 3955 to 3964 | 12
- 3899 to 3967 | 15.1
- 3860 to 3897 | 12.6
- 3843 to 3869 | 12.5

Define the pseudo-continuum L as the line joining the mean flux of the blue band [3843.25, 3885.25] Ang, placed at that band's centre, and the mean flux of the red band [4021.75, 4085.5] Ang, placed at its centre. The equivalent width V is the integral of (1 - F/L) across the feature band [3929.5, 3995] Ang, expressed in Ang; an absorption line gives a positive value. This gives 8.20 Ang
